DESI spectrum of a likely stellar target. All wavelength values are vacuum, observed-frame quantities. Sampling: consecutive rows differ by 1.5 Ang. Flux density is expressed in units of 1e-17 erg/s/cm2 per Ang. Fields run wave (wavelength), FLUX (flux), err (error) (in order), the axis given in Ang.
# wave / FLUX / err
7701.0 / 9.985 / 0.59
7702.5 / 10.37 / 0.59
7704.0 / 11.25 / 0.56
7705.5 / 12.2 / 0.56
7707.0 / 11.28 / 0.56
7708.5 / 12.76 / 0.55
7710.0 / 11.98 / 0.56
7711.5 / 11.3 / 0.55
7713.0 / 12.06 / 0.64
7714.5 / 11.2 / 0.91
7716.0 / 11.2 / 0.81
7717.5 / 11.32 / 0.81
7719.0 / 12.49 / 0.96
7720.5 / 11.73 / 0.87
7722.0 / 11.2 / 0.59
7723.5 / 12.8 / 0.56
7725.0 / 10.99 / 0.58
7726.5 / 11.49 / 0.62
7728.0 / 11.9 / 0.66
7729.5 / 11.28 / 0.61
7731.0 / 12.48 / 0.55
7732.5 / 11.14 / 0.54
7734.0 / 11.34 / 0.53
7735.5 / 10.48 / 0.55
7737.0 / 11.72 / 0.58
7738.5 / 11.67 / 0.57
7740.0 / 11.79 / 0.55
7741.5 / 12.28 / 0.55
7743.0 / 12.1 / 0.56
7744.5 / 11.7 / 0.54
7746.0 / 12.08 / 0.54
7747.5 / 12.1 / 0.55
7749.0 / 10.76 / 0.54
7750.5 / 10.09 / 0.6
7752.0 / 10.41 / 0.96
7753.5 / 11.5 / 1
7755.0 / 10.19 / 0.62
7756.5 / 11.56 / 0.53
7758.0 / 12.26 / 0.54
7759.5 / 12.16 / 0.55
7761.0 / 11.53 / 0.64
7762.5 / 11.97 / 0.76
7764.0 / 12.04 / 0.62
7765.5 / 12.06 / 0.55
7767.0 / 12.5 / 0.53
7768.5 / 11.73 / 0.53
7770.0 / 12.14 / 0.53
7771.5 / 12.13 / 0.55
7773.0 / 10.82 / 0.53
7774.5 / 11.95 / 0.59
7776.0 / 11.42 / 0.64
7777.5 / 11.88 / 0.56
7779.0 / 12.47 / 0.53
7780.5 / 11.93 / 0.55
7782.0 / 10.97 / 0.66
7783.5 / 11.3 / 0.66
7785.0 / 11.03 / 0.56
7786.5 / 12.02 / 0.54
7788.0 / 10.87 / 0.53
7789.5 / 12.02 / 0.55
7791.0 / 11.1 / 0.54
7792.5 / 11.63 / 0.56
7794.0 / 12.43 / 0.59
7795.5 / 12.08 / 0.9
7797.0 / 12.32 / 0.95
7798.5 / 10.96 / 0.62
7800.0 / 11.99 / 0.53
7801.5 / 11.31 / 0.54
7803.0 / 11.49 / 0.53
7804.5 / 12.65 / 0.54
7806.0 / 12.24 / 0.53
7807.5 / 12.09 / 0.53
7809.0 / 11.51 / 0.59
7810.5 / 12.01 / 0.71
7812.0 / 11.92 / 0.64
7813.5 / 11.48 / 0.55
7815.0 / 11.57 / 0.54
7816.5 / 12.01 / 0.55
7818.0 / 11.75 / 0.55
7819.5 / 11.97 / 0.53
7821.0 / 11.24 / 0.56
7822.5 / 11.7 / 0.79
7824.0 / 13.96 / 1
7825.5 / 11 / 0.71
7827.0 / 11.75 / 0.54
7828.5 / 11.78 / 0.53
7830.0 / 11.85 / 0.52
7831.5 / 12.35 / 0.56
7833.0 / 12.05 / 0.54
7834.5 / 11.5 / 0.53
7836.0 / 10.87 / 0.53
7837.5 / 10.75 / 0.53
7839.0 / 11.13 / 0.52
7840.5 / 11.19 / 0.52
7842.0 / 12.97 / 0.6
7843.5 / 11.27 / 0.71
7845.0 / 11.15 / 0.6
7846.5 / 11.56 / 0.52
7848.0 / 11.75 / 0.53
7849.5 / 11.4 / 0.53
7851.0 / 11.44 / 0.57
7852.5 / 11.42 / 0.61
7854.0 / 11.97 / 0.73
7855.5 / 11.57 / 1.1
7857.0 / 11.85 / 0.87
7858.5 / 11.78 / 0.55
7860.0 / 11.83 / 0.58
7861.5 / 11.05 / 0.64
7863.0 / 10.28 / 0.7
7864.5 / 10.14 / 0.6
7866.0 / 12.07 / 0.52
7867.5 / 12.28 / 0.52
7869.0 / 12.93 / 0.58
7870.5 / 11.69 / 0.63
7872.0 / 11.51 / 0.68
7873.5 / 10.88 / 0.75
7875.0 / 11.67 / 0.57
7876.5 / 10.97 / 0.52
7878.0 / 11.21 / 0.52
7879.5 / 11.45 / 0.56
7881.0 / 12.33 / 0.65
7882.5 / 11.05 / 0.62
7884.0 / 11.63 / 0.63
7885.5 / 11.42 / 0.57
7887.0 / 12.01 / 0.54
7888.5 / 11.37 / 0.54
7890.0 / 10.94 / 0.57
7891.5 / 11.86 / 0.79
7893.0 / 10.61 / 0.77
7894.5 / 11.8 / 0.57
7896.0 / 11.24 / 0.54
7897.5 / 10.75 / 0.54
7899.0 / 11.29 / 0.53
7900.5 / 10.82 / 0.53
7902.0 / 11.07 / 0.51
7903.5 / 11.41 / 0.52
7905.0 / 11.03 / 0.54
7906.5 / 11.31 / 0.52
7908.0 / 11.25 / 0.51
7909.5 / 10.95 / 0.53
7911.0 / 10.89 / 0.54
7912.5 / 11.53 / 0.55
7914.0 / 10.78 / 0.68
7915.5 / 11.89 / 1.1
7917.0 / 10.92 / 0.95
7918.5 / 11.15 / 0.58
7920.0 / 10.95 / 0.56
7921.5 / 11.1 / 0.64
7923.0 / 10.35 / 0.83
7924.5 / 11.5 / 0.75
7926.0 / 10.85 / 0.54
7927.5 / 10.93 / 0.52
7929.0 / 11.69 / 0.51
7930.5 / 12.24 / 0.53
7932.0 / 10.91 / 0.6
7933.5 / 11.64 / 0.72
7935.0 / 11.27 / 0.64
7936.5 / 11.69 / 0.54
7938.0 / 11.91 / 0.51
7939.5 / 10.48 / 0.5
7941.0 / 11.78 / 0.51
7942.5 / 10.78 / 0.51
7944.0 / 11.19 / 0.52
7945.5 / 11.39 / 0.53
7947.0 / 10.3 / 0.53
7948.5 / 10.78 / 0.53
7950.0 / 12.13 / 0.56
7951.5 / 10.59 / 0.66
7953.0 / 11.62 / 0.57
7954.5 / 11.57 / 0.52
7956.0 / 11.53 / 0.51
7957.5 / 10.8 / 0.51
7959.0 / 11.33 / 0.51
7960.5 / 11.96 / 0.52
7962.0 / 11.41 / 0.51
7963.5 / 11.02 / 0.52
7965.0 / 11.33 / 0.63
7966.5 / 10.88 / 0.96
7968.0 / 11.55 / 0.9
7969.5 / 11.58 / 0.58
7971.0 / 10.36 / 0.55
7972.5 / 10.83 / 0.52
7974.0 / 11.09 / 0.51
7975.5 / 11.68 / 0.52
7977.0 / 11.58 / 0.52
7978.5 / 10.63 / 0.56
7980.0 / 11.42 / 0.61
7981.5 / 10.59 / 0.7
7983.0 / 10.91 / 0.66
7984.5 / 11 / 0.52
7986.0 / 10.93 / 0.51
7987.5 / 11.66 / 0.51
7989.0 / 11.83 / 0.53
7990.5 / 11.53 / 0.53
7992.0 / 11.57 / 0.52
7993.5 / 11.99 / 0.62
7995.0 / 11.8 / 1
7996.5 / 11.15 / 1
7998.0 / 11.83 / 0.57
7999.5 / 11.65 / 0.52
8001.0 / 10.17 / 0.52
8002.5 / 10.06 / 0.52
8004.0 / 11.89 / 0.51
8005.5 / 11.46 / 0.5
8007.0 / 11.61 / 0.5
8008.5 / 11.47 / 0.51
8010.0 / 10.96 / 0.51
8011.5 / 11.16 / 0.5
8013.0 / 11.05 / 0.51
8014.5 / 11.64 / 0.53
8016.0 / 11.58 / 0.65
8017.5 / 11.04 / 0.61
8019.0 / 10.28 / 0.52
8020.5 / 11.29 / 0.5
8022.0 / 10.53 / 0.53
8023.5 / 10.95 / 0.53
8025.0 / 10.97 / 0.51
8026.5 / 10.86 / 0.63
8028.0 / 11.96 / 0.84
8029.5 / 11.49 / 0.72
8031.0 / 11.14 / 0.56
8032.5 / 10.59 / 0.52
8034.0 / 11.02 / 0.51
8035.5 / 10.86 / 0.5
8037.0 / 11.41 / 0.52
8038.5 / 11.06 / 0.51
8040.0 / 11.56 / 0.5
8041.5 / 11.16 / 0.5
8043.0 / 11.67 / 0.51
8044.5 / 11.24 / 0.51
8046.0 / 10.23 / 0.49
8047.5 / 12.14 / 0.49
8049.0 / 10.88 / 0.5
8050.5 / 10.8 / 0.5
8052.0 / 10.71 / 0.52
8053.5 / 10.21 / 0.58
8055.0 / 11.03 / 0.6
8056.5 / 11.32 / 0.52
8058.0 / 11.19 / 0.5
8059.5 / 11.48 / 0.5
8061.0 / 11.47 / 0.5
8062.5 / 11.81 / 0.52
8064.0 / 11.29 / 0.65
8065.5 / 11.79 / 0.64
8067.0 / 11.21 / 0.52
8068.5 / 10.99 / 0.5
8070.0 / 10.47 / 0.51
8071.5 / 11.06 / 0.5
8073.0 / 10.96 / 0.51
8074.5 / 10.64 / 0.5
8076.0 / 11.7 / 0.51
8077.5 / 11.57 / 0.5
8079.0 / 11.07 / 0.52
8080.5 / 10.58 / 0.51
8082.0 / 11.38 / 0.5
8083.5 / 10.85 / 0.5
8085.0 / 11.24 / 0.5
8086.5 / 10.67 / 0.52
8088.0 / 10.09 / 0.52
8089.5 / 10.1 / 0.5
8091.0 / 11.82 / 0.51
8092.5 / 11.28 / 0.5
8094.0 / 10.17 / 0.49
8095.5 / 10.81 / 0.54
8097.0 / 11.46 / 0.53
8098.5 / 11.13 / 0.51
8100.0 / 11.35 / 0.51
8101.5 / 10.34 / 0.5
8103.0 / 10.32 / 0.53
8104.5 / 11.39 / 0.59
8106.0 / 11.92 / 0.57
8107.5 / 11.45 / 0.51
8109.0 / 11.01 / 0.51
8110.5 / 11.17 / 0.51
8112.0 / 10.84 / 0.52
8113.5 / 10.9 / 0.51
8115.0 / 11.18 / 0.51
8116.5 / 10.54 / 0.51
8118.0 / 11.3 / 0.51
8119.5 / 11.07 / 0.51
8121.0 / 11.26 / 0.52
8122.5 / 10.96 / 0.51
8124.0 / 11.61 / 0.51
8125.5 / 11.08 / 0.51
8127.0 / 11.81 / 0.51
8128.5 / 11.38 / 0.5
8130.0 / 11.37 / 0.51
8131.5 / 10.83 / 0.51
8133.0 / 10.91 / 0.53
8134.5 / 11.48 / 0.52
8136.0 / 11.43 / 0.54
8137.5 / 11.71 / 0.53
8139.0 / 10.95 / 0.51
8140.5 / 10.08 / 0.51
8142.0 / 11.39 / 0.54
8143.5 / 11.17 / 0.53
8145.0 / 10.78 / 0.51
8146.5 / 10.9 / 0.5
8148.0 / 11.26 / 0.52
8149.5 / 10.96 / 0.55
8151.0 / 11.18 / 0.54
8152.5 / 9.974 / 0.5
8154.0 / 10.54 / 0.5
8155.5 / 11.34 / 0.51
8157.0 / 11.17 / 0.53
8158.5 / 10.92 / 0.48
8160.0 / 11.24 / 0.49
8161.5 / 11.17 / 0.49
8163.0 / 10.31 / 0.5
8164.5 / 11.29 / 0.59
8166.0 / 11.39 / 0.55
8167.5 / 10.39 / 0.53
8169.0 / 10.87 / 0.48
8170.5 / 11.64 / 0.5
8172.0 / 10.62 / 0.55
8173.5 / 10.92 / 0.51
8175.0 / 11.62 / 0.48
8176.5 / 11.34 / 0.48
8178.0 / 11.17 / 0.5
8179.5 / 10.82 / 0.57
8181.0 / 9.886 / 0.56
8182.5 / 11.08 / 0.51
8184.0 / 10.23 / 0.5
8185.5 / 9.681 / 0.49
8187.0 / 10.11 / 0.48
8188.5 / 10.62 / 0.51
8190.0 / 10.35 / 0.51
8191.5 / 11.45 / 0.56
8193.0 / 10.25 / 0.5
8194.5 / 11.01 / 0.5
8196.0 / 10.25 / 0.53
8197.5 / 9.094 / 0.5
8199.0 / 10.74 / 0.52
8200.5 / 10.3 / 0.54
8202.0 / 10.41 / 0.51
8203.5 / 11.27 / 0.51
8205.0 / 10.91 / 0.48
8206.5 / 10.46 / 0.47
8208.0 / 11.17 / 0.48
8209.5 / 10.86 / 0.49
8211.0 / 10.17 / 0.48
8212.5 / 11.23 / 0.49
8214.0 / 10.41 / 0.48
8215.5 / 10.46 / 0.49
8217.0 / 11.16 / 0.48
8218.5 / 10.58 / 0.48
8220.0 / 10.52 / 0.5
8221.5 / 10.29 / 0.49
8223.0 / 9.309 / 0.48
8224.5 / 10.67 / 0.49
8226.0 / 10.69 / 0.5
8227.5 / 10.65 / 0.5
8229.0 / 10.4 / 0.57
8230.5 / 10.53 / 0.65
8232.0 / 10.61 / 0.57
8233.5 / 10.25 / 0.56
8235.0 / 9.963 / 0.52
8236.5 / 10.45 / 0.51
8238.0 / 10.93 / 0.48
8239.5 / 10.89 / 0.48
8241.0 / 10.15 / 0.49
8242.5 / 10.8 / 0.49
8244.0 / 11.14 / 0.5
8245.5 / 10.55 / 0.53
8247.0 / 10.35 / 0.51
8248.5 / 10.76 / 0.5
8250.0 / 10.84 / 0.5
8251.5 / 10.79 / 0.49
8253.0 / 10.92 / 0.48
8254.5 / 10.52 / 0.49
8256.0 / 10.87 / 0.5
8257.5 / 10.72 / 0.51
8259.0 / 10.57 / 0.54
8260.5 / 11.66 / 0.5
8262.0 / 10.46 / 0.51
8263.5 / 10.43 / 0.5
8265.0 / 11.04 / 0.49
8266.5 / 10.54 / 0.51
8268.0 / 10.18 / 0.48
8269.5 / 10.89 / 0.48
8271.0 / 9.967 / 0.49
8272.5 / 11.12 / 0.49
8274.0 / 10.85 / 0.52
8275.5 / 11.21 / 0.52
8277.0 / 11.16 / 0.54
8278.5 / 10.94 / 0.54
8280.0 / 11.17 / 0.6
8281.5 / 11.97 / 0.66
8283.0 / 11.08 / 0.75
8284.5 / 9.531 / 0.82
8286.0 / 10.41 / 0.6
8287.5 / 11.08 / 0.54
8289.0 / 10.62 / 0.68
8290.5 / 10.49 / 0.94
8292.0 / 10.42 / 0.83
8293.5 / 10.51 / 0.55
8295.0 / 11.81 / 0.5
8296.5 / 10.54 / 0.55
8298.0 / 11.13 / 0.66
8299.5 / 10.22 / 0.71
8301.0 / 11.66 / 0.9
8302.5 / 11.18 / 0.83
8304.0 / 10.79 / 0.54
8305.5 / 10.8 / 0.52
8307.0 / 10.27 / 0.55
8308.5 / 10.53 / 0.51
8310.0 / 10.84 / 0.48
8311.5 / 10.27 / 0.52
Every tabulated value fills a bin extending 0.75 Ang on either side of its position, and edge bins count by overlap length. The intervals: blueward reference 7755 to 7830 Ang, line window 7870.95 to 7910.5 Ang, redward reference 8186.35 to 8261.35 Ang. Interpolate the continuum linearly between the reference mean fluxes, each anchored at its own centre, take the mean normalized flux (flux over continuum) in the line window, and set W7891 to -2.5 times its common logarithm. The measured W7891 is 0.02 mag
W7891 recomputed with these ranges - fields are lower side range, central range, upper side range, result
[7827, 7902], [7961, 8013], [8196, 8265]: -0.006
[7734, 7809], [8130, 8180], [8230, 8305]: -0.007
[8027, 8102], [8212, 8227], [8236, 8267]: 0.028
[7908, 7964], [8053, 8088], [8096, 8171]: 0.002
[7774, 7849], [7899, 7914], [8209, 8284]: 0.035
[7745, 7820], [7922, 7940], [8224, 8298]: 0.009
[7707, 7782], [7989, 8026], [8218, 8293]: -0.009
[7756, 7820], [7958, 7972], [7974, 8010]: 0.012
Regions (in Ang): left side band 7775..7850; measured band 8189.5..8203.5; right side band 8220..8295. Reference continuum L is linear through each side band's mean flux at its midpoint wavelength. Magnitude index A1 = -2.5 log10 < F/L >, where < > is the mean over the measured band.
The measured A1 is 0.03 mag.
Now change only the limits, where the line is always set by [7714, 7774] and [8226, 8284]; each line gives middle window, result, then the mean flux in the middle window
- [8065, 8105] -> 0.006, 11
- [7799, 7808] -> -0.039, 11.9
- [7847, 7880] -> -0.009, 11.5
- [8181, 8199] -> 0.049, 10.4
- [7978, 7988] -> 0.019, 11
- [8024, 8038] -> -0.002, 11.1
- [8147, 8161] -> -0.004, 11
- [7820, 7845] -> -0.022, 11.7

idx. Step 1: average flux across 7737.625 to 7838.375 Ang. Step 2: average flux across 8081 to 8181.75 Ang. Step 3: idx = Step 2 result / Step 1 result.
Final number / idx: 0.94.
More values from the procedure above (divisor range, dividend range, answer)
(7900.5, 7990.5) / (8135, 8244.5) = 0.96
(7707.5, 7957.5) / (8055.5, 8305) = 0.94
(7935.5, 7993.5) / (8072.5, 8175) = 0.98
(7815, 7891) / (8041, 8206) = 0.95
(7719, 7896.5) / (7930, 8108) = 0.96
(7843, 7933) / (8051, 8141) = 0.98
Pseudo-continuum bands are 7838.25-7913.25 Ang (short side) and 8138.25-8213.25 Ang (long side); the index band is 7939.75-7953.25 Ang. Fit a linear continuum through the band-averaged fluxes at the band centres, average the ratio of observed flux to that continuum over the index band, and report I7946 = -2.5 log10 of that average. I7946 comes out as 0.01 mag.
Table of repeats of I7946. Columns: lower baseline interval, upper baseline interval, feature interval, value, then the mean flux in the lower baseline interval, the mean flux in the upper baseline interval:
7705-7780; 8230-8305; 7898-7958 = 0.01 mag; 11.7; 10.8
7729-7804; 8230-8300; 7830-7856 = -0.01 mag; 11.6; 10.7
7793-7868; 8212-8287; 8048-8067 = 0.00 mag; 11.7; 10.7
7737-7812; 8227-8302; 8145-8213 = 0.01 mag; 11.7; 10.7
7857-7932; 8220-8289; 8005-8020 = -0.01 mag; 11.3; 10.7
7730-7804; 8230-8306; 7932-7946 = 0.00 mag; 11.6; 10.8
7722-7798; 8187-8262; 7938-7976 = 0.00 mag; 11.6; 10.6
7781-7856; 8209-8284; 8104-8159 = -0.02 mag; 11.7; 10.7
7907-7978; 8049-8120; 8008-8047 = 0.00 mag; 11.2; 11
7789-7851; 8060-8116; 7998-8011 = 0.01 mag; 11.7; 11.1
